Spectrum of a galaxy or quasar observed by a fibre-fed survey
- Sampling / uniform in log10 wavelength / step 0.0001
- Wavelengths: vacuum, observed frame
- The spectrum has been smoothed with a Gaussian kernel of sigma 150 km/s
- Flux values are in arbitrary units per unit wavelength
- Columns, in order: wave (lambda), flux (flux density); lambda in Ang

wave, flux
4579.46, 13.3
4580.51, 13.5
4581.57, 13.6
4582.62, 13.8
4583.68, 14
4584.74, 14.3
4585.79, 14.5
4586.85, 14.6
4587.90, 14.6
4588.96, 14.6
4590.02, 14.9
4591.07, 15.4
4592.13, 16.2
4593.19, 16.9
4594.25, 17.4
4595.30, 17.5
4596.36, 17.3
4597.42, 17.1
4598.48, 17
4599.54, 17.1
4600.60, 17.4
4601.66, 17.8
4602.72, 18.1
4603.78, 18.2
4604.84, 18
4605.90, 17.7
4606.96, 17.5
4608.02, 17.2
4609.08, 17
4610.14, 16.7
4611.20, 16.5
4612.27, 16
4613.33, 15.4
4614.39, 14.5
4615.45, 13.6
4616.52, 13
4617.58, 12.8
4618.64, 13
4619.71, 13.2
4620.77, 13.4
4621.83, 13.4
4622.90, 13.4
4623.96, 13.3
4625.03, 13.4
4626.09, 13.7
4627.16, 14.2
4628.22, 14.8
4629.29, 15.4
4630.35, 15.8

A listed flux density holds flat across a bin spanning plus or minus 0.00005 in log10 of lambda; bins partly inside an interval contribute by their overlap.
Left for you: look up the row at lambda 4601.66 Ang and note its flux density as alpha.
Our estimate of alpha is 17.8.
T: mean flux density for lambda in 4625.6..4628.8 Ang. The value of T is 14.2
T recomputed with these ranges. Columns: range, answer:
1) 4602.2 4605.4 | 18.1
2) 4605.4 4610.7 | 17.2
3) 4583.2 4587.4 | 14.4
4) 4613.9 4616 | 14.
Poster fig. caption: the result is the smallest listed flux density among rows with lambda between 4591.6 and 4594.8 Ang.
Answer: 16.2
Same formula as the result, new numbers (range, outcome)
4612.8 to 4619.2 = 12.8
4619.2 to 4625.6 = 13.2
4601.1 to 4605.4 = 17.8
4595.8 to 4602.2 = 17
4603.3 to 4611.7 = 16.5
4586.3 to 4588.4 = 14.6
